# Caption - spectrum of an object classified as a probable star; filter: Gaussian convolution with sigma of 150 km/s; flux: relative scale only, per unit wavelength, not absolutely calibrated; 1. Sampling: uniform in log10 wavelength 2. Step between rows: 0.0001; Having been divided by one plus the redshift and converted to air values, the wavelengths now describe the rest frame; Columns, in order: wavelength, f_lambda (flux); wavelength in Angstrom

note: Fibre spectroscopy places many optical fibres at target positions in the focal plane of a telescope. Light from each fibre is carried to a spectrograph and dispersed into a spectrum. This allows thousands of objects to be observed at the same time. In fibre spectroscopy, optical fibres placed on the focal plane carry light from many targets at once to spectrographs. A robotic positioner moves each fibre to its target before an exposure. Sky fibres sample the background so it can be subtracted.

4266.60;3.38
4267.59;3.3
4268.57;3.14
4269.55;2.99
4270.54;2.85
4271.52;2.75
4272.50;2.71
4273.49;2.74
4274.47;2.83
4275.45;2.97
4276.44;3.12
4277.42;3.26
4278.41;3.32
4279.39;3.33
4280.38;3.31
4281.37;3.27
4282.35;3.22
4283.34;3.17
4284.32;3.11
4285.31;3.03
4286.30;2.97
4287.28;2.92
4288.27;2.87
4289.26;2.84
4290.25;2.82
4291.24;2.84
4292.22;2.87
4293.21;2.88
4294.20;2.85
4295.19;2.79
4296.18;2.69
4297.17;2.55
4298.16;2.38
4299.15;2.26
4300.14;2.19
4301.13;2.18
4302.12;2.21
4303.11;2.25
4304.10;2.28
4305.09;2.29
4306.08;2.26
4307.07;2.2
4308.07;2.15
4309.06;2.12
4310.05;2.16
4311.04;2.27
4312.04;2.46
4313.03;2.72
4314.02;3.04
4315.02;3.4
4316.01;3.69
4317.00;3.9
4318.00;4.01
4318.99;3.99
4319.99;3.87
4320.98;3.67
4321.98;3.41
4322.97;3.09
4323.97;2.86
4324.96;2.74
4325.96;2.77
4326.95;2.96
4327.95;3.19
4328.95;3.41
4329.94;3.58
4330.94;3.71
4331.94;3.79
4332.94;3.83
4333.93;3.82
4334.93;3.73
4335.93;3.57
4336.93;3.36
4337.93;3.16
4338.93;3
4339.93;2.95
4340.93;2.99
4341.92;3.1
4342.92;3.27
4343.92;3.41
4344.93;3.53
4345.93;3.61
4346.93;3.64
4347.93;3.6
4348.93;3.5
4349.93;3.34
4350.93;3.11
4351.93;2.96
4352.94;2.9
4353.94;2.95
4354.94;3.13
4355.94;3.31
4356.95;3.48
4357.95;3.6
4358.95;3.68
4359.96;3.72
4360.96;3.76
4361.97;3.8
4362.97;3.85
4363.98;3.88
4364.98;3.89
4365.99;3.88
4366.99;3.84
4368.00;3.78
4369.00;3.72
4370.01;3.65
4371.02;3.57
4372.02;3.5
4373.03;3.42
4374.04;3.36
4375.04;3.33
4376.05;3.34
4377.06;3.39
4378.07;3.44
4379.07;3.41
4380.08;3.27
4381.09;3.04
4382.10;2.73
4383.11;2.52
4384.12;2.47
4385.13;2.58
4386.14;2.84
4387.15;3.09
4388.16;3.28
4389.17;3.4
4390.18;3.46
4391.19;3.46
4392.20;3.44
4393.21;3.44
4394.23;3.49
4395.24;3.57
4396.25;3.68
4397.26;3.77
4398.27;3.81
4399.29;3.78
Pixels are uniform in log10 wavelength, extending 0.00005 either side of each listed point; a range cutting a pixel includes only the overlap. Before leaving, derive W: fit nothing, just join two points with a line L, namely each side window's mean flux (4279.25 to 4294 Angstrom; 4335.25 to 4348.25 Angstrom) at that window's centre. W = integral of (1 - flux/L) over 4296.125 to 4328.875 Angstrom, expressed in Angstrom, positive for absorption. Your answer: 3.76 Angstrom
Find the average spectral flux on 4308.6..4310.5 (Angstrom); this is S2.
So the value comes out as 2.14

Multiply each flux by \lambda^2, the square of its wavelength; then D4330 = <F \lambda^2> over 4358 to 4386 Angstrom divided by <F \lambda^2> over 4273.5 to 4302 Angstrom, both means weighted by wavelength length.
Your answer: 1.24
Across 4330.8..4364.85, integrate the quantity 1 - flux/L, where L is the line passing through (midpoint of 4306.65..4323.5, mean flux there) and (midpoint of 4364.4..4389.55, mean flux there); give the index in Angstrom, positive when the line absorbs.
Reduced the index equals -2.6 Angstrom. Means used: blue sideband 3.07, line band 3.44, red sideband 3.31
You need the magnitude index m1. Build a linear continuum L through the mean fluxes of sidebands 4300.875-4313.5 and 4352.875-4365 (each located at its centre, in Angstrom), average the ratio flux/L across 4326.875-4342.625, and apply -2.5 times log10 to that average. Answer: -0.16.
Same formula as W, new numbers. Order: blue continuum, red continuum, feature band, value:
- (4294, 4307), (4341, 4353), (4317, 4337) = -3.84 Angstrom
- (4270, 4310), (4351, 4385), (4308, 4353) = -2.64 Angstrom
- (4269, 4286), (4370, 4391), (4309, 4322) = -0.49 Angstrom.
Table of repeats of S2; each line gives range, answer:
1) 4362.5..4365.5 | 3.87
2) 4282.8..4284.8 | 3.15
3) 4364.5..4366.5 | 3.89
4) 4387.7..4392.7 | 3.41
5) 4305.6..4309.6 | 2.18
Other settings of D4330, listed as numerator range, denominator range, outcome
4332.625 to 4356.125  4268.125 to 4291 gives 1.13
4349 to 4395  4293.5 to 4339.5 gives 1.16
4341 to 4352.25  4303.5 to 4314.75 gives 1.44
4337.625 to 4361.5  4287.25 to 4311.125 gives 1.37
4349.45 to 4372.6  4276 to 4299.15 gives 1.24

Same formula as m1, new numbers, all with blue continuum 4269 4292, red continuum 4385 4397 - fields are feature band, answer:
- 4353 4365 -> -0.10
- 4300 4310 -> 0.36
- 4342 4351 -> -0.08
